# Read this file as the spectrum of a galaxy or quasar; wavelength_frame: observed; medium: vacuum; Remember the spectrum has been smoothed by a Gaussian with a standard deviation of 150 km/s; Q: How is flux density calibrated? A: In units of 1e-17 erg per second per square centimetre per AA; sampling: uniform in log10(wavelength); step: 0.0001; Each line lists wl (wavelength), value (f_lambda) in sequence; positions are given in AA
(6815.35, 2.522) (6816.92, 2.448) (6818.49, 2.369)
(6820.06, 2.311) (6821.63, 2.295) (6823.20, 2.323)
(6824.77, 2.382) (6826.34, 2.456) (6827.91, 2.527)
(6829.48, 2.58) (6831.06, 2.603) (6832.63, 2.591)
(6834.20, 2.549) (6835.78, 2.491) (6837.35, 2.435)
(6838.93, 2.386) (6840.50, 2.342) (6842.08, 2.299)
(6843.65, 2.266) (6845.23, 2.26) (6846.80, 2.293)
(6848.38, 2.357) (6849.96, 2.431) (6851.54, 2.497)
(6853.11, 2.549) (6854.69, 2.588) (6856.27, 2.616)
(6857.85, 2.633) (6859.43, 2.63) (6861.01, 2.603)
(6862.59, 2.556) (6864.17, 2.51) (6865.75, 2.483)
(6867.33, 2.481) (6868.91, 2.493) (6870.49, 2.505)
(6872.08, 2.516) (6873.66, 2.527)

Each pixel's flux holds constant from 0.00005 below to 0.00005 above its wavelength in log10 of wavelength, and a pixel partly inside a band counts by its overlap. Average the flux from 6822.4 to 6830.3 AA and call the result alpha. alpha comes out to 2.45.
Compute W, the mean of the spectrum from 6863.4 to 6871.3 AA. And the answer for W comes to 2.49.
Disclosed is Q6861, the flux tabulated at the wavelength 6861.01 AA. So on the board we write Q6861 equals 2.603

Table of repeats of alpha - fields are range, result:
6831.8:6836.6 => 2.55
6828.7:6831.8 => 2.59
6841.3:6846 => 2.28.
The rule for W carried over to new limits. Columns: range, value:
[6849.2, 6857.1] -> 2.54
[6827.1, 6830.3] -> 2.55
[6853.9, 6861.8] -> 2.61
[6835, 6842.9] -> 2.39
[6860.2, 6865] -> 2.56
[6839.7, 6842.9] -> 2.32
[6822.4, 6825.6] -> 2.36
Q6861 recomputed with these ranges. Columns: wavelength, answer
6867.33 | 2.481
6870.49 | 2.505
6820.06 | 2.311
